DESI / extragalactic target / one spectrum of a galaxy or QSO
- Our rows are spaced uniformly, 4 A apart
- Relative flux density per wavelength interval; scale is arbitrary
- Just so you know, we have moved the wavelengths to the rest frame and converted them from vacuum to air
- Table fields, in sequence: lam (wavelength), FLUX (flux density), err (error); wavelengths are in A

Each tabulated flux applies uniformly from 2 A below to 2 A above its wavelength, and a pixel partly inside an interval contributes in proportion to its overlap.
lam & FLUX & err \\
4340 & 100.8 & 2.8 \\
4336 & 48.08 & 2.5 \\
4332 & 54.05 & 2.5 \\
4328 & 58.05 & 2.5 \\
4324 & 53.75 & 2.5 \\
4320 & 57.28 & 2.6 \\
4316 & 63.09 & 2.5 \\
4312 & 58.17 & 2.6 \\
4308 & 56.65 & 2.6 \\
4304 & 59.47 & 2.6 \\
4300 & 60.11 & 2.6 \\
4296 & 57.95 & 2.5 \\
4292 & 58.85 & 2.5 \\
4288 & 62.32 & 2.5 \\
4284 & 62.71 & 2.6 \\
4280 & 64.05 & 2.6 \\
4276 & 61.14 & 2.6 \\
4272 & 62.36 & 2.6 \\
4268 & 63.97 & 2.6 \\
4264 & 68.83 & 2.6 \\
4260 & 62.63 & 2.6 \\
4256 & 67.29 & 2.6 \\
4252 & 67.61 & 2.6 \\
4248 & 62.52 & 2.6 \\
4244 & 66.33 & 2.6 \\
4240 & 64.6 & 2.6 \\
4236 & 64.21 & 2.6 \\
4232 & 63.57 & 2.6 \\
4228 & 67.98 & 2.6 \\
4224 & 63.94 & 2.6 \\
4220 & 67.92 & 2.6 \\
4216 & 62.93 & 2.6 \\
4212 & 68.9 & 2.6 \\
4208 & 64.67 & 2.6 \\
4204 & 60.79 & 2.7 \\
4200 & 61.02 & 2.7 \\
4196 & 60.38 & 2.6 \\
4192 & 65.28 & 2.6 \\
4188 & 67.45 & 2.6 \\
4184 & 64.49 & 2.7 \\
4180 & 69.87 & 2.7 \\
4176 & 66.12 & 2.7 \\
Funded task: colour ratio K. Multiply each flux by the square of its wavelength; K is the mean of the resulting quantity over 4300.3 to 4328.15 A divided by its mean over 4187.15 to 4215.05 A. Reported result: 1.0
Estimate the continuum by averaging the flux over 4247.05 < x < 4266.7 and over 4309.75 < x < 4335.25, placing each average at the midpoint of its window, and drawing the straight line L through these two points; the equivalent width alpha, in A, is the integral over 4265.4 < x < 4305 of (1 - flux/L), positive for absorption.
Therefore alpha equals 0.4 A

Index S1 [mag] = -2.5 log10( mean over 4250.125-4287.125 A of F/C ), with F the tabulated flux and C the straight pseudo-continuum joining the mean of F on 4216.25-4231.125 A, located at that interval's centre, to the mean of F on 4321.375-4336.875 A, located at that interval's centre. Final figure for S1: -0.06 mag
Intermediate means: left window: 65.9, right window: 54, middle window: 64.4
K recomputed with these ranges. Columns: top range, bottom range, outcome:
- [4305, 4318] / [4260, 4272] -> 0.93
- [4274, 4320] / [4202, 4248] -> 0.96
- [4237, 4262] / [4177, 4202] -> 1.03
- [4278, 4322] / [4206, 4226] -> 0.95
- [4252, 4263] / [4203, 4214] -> 1.03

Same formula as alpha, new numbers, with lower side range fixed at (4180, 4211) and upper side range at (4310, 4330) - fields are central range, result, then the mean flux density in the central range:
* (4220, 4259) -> -2.2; 65.4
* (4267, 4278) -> -0.4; 62.4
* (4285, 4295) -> -0.2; 60.5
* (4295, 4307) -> 0.0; 59.1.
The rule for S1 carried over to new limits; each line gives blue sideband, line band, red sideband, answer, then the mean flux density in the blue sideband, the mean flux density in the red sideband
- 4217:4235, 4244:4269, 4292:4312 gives -0.05 mag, 65.6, 58.5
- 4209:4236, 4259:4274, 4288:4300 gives -0.05 mag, 65.7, 59.3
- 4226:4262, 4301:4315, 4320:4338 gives -0.04 mag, 65.2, 53.9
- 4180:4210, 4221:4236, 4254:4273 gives -0.01 mag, 63.9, 65.2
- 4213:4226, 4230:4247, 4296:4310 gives -0.01 mag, 65.2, 58.6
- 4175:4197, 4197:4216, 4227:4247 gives 0.03 mag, 65.8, 65.1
